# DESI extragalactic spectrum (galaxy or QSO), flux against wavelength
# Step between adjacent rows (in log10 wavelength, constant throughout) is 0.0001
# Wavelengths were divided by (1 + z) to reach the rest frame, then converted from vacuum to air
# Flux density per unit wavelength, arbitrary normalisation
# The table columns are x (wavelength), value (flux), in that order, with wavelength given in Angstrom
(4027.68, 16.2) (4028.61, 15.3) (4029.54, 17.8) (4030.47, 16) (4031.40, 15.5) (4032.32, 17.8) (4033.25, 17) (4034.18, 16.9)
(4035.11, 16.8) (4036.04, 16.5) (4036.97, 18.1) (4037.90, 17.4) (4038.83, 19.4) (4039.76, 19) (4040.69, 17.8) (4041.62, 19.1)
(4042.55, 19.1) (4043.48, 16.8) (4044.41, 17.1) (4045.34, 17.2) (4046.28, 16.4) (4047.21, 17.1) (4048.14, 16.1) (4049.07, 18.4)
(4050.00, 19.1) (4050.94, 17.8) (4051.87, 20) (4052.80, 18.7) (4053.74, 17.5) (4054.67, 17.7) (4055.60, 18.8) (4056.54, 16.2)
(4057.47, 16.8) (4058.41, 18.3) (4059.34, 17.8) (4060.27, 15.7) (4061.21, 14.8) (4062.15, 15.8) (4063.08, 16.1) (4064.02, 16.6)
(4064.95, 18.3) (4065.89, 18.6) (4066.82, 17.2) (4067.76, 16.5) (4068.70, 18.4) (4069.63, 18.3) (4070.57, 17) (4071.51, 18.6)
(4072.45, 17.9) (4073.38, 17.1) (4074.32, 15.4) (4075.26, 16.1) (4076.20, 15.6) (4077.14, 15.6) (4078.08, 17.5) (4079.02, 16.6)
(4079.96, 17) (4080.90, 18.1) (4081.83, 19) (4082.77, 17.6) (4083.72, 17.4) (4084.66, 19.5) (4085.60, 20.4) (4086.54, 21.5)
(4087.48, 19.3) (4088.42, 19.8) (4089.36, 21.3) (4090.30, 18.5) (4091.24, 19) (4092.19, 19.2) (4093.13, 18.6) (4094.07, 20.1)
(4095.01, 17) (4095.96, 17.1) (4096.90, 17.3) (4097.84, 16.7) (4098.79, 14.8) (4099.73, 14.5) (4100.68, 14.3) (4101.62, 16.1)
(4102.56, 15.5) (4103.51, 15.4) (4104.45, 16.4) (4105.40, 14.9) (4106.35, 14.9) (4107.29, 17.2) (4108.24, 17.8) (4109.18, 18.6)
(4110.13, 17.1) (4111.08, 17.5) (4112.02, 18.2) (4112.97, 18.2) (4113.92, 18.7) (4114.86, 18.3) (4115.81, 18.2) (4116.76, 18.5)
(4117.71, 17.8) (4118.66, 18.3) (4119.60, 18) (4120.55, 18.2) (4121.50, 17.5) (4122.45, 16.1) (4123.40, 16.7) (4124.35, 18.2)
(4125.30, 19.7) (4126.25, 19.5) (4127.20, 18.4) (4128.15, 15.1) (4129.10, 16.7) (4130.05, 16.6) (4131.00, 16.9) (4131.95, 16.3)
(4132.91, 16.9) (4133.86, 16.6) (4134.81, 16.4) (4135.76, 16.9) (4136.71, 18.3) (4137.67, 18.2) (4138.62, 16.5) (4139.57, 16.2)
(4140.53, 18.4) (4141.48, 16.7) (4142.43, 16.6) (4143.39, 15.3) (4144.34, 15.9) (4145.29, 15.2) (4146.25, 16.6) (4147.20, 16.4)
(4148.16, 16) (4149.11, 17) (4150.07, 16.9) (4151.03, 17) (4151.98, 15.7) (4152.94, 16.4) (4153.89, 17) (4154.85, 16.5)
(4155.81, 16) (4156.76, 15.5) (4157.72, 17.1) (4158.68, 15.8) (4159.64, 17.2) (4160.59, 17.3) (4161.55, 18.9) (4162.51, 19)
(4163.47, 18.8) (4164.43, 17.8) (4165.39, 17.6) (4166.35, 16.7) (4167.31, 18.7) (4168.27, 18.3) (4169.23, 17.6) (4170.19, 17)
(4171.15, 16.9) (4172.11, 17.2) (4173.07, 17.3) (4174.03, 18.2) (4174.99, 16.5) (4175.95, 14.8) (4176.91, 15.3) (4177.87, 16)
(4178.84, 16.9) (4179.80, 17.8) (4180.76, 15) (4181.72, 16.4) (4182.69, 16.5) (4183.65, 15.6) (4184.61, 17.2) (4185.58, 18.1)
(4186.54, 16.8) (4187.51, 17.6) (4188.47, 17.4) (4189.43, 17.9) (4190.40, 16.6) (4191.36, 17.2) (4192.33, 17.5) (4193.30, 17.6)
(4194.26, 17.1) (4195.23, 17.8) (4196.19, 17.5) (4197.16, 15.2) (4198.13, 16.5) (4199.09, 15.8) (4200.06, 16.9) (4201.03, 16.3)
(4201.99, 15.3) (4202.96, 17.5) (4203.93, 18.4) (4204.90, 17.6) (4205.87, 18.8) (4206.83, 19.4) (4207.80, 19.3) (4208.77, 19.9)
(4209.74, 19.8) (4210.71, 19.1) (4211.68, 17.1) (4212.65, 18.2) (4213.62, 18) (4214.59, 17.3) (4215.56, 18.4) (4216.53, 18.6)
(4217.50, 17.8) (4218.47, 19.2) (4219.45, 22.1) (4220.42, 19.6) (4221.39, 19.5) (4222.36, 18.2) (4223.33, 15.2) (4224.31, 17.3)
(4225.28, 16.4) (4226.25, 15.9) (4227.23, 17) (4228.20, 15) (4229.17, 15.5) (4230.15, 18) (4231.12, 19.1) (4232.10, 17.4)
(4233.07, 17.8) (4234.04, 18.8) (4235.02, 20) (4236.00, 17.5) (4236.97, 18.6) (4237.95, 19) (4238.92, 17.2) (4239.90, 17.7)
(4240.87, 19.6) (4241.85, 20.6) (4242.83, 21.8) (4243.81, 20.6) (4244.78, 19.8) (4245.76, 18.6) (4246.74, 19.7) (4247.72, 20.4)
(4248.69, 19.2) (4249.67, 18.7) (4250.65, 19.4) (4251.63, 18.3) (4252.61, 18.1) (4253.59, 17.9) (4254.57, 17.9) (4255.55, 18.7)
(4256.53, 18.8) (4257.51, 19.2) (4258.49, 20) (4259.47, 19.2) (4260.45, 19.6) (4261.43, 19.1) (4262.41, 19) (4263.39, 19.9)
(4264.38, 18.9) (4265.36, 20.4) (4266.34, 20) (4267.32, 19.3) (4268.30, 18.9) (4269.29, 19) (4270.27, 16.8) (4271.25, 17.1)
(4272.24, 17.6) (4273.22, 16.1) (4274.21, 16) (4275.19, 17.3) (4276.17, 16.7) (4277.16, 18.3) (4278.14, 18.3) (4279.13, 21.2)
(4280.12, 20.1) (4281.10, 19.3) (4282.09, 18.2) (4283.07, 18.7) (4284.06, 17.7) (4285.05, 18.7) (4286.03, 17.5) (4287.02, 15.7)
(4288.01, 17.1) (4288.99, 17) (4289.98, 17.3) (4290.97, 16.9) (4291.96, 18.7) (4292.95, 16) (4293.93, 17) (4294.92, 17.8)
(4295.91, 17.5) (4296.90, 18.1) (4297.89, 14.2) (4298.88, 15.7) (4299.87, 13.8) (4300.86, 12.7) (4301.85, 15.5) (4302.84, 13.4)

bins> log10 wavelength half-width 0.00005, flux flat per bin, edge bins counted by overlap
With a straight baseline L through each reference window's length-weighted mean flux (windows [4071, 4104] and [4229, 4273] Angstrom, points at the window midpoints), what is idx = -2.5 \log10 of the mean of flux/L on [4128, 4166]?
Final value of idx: 0.08 mag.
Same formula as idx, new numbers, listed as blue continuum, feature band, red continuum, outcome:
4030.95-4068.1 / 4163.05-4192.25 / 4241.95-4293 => 0.07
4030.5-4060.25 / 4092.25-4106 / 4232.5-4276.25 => 0.10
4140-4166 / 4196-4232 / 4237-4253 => 0.04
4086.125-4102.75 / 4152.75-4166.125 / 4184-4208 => 0.02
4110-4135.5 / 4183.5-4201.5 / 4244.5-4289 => 0.07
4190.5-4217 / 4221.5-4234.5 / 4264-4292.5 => 0.04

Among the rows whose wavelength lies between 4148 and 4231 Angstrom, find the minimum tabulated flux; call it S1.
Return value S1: 14.8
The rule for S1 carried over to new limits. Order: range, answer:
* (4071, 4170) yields 14.3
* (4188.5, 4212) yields 15.2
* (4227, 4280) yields 15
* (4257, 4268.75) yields 18.9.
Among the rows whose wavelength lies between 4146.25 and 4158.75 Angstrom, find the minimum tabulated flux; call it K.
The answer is 15.5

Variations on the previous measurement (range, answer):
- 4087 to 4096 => 17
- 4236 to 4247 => 17.2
